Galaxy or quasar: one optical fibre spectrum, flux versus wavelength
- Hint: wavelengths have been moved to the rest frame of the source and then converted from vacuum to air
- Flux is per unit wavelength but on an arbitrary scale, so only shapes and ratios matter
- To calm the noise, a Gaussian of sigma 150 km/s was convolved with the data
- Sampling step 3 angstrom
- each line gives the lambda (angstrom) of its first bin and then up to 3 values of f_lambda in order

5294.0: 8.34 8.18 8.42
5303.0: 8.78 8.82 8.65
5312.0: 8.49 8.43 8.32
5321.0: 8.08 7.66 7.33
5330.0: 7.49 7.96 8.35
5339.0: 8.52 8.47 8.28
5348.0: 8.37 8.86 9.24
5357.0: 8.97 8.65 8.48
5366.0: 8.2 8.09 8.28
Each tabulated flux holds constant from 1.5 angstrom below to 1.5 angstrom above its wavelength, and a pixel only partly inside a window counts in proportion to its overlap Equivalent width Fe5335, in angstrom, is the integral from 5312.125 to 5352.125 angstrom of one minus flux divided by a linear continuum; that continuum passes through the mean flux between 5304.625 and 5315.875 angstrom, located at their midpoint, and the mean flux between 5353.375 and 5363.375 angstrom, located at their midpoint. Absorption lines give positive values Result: 2.5 angstrom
